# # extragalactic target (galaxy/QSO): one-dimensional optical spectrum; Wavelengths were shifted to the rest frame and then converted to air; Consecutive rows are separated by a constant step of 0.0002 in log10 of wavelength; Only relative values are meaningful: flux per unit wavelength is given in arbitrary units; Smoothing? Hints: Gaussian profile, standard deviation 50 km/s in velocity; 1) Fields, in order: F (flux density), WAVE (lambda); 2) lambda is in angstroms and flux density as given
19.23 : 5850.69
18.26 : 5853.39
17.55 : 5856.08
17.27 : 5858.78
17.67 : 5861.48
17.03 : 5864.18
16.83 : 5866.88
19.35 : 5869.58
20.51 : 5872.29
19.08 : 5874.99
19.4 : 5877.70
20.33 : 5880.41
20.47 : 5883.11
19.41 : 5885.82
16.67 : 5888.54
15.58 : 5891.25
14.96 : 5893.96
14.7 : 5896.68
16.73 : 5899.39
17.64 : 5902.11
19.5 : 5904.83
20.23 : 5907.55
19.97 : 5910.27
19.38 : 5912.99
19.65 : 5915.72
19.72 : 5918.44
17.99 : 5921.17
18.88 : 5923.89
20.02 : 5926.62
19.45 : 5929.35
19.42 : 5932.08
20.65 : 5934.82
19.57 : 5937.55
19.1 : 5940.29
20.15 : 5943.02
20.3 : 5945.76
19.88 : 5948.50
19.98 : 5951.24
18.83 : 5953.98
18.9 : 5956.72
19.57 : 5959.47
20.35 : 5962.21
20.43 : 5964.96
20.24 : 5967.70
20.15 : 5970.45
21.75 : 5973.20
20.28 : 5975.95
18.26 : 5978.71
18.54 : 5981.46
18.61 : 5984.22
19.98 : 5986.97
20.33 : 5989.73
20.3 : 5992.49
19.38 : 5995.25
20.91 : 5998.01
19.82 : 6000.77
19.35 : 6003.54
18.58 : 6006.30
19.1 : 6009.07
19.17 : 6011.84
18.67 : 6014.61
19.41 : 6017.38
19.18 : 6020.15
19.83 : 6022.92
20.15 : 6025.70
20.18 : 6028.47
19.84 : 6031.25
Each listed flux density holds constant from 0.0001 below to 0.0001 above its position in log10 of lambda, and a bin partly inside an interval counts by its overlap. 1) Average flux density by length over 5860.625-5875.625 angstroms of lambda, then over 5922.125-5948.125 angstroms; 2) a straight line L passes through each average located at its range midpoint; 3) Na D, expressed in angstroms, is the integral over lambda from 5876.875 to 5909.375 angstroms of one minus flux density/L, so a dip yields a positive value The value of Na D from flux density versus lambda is 1.6 angstroms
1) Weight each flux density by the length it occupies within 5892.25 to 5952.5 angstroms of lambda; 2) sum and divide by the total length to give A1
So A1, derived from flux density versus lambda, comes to 19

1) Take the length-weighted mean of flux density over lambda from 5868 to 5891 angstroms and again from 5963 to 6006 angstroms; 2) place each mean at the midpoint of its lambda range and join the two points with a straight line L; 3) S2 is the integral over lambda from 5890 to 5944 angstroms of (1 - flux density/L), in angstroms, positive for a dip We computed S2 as 2.1 angstroms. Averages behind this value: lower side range 19.2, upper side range 19.9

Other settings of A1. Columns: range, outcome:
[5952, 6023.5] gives 19.6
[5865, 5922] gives 18.5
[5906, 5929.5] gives 19.5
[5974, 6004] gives 19.7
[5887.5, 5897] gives 15.5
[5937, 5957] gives 19.6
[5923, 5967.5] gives 19.7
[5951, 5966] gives 19.6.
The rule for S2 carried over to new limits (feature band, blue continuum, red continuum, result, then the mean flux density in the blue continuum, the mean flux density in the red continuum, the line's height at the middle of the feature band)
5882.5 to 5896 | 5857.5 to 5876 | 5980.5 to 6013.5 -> 1.0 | 18.2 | 19.5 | 18.5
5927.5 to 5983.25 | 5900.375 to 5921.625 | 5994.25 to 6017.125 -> -1.4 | 19.3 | 19.4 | 19.3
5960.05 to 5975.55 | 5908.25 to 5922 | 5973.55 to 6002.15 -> -0.7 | 19.4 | 19.7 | 19.6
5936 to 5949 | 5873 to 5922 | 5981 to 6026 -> -0.6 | 18.4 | 19.5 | 18.9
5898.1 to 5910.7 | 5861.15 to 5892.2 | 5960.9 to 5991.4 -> 0.1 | 18.6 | 19.9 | 19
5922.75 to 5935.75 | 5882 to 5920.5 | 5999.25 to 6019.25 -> -0.9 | 18.2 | 19.2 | 18.4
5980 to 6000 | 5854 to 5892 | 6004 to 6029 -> -0.6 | 18.4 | 19.3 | 19.2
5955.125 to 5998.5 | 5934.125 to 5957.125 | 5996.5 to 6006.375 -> -0.2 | 19.7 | 19.8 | 19.8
